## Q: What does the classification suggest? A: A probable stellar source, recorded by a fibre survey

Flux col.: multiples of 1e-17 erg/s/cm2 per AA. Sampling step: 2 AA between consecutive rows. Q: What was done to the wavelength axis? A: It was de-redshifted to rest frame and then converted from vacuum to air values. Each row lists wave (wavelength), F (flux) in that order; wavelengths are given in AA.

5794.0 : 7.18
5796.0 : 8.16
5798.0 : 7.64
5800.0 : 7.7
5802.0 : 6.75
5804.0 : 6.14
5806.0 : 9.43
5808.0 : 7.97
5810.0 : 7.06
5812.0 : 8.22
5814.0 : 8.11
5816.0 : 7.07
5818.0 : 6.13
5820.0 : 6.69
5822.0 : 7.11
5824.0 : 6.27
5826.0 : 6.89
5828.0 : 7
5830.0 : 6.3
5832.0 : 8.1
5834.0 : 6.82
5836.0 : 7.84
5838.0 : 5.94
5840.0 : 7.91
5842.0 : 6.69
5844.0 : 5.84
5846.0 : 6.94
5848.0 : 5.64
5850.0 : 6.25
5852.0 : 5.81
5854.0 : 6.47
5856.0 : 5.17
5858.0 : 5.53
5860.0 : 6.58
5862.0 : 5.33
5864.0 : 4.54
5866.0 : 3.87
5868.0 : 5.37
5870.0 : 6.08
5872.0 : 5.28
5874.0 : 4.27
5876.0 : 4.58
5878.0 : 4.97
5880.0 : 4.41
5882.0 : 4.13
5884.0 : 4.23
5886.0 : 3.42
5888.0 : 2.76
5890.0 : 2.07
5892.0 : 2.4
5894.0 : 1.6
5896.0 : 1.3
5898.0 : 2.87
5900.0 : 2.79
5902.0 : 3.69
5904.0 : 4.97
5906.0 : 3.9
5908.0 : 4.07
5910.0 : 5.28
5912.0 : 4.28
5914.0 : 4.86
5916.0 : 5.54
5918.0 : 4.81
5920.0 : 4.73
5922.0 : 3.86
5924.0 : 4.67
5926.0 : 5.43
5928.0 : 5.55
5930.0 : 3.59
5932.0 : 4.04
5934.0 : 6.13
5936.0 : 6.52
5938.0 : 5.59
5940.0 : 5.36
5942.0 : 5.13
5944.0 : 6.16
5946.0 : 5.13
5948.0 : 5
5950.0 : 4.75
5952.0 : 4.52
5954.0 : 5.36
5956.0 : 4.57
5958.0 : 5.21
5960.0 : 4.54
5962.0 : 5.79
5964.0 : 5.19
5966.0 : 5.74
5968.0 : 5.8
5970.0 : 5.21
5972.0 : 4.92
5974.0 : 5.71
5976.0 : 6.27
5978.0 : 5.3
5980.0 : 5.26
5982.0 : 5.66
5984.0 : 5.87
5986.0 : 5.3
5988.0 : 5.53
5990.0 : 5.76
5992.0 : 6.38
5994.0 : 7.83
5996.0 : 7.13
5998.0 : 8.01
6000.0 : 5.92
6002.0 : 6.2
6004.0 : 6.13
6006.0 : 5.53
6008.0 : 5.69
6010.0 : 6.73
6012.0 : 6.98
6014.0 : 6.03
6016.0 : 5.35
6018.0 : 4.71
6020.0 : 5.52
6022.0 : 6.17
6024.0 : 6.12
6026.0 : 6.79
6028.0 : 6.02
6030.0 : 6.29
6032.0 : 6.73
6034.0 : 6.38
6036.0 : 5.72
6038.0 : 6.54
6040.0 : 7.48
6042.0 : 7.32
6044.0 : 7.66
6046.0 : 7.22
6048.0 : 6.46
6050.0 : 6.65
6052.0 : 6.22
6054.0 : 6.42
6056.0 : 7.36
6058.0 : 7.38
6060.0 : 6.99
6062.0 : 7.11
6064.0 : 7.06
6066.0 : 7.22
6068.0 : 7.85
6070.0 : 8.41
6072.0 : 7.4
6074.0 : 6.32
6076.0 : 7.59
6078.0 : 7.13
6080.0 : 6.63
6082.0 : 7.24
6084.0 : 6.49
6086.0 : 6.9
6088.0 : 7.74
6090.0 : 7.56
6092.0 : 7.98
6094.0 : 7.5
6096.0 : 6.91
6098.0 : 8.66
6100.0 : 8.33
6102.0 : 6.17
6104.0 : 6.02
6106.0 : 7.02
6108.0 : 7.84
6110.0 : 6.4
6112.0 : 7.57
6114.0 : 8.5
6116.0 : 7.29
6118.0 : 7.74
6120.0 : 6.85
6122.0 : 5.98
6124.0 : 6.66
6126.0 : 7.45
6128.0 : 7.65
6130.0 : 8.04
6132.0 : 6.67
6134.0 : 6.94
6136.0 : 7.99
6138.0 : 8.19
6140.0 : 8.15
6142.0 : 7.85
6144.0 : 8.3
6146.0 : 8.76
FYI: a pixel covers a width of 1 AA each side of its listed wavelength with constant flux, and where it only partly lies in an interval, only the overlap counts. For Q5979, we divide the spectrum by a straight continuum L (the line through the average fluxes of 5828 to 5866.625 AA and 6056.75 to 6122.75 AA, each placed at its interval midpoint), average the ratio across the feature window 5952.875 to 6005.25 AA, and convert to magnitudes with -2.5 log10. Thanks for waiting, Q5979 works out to 0.18 mag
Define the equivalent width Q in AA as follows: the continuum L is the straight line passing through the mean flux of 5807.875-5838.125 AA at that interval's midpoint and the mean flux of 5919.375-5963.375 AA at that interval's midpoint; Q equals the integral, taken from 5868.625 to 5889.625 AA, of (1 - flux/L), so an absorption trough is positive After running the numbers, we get 6.1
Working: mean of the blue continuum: 7.1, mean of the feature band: 4.36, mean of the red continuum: 5.08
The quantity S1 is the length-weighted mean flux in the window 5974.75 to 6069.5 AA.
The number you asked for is 6.44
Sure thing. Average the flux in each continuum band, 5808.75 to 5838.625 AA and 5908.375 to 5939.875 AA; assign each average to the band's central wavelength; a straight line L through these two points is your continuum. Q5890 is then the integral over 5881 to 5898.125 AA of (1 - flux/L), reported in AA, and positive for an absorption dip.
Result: 8.9 AA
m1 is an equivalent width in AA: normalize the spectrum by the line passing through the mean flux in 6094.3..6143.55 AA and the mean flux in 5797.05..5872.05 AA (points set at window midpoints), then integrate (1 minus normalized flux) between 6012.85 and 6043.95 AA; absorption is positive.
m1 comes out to 3.8 AA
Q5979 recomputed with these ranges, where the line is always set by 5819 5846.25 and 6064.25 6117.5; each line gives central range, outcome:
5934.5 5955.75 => 0.31 mag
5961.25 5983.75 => 0.27 mag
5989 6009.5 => 0.11 mag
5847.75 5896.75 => 0.48 mag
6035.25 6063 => 0.05 mag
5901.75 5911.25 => 0.50 mag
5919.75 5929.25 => 0.41 mag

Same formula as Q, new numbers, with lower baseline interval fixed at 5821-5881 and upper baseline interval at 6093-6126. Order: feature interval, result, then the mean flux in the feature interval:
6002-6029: 3.1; 5.99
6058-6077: -0.8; 7.33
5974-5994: 2.5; 5.81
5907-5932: 6.4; 4.7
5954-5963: 2.0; 5.06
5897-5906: 3.8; 3.62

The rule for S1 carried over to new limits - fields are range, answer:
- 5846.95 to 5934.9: 4.48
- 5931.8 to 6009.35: 5.67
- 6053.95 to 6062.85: 7.12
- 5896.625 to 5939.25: 4.6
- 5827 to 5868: 6.21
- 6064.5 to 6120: 7.34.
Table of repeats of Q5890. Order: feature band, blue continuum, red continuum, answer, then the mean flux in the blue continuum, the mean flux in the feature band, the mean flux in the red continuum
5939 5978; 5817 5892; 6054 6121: 6.6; 5.61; 5.28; 7.29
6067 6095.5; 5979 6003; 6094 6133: -1.4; 6.24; 7.33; 7.26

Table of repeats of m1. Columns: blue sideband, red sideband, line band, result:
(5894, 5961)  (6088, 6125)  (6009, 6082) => -3.89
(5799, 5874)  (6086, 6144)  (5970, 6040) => 9.82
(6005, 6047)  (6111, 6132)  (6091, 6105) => -0.55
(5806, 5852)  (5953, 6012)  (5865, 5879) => 3.65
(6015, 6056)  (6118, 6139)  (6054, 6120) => -4.02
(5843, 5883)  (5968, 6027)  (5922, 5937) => 1.65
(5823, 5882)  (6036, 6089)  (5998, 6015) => 1.28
